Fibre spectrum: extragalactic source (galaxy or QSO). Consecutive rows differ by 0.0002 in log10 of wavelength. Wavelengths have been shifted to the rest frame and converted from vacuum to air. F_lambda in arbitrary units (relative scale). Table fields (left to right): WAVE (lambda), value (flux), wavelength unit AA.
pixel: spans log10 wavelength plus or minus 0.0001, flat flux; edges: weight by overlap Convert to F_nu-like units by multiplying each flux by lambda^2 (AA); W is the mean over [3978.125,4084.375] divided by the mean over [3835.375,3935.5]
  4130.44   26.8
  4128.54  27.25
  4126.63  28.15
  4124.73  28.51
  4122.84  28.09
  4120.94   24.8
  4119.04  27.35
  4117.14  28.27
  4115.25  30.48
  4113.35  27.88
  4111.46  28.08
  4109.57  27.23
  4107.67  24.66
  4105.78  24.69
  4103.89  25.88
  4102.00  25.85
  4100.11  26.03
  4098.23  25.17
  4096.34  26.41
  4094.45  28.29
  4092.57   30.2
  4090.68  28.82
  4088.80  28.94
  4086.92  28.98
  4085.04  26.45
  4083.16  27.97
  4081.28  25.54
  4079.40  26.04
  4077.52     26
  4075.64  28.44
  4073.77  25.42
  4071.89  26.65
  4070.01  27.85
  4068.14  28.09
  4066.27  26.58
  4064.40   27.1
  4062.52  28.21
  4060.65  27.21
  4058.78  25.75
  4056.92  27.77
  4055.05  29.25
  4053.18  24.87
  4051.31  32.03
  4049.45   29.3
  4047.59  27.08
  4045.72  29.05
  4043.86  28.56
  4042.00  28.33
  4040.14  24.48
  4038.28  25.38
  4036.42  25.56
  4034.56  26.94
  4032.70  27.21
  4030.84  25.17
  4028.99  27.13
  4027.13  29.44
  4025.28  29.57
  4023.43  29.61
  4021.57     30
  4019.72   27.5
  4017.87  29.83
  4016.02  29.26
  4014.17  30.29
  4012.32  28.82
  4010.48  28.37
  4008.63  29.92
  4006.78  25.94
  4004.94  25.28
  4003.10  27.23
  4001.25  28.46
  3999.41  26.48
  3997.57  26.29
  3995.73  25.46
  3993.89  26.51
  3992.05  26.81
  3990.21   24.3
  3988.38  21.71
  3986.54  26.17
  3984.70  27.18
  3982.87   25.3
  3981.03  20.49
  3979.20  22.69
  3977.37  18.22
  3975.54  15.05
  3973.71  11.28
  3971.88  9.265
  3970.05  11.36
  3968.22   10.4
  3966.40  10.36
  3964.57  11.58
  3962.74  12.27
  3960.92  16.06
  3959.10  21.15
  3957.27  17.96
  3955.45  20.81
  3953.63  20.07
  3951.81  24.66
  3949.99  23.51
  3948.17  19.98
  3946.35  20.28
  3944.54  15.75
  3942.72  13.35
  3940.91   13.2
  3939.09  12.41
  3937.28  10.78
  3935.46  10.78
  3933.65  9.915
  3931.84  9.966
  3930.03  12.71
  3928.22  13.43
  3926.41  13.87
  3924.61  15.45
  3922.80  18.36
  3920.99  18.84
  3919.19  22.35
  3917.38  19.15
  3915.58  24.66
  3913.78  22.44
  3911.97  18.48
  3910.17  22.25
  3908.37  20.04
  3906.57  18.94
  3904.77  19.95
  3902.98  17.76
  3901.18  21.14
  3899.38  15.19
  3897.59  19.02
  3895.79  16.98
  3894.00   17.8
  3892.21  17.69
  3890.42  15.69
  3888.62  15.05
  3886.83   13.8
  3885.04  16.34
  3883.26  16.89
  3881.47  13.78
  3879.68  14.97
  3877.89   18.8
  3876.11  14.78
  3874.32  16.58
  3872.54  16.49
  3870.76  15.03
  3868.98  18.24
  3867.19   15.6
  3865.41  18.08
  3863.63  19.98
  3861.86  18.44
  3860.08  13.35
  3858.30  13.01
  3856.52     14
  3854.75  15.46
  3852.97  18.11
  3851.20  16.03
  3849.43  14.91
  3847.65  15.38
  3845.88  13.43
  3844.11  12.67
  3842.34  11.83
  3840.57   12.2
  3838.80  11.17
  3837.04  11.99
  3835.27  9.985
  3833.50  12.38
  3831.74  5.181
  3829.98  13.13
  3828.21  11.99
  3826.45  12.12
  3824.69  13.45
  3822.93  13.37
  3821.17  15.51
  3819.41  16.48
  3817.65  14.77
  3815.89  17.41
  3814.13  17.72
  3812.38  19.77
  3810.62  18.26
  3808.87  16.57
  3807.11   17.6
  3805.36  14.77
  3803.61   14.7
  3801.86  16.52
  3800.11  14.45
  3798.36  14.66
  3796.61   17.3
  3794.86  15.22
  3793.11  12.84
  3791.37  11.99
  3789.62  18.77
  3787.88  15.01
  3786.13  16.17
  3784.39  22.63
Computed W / 1.79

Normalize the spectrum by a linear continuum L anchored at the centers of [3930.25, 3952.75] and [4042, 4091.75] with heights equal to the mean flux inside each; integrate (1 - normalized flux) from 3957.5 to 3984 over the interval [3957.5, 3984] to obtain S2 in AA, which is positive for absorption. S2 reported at 3.9 AA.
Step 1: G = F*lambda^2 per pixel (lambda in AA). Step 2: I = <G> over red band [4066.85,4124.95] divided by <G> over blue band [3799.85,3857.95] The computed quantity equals 2.2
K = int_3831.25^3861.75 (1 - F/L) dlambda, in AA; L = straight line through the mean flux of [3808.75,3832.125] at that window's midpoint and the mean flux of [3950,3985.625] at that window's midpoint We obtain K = 4.1 AA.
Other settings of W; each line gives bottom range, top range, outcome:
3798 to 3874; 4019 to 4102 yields 2.08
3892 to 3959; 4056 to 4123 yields 1.67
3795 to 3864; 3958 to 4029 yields 1.73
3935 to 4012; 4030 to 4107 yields 1.42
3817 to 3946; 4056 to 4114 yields 1.93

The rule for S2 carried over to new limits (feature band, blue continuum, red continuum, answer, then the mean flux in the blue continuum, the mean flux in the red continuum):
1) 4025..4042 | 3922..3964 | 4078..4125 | -3.4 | 15.9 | 27.2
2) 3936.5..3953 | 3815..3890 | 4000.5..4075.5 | 3.1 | 14.6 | 27.8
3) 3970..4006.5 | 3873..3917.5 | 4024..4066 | 2.1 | 17.9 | 27.5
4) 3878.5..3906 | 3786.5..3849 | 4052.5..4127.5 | 1.6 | 14.3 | 27.2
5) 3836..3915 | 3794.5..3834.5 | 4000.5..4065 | 9.4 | 14.9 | 27.9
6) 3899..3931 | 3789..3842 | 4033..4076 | 1.7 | 14.4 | 27.4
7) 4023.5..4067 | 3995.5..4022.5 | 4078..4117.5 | 0.2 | 28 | 27.2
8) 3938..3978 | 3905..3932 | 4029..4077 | 9.7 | 18.3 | 27.3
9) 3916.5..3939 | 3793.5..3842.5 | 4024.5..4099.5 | 6.2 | 14.3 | 27.4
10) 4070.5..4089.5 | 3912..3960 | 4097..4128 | -1.4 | 17.2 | 26.9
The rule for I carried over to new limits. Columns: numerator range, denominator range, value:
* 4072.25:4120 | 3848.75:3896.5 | 1.88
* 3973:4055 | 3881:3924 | 1.51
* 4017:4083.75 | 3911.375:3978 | 1.82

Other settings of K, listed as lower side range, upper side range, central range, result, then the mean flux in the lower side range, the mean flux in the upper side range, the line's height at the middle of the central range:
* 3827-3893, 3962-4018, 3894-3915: -2.5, 14.7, 22.3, 17.3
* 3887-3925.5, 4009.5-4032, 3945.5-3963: 2.3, 18.8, 28.7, 23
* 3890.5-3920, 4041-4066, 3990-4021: -2.8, 19.5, 28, 25.2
